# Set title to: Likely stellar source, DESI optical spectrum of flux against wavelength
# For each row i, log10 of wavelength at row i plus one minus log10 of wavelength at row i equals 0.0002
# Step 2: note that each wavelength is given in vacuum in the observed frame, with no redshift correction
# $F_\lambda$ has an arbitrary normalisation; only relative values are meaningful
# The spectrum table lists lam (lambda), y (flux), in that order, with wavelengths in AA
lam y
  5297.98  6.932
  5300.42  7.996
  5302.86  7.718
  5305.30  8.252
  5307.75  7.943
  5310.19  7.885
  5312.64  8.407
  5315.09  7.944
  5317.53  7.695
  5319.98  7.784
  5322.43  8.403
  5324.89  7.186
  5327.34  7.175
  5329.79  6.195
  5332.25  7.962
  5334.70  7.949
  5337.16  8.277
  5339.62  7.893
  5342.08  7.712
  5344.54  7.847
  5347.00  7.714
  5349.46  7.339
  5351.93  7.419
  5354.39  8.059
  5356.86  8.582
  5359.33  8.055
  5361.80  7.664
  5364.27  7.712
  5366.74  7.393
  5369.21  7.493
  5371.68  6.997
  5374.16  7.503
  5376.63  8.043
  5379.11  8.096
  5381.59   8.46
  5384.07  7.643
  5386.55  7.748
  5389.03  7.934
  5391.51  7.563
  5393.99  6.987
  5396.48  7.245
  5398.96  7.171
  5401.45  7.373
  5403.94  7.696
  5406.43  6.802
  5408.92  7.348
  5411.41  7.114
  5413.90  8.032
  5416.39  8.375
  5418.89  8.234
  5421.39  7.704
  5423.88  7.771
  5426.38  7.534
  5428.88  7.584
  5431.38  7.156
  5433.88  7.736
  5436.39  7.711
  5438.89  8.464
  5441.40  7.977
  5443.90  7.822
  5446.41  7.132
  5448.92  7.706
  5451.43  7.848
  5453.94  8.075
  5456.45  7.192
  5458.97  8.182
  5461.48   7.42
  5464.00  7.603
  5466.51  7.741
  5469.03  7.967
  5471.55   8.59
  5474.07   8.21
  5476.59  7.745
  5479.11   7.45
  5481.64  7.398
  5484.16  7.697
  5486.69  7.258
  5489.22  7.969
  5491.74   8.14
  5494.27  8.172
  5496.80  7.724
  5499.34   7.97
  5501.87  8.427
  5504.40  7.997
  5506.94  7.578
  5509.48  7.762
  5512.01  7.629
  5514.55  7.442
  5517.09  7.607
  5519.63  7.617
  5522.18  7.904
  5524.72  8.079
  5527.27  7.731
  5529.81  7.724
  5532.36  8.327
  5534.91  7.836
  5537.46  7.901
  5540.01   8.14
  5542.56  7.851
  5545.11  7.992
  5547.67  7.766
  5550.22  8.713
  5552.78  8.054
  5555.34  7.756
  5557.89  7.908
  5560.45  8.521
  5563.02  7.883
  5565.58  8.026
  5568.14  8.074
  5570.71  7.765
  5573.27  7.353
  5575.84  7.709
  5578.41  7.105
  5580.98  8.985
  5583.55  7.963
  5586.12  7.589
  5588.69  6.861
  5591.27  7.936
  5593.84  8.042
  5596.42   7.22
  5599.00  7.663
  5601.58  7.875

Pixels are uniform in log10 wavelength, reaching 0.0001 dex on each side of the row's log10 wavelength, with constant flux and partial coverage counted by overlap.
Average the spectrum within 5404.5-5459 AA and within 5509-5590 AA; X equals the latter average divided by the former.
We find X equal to 1.0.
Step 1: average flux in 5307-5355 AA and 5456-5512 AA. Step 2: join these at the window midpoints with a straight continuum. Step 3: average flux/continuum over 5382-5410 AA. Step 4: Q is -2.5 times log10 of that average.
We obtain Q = 0.05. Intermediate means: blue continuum 7.73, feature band 7.44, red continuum 7.83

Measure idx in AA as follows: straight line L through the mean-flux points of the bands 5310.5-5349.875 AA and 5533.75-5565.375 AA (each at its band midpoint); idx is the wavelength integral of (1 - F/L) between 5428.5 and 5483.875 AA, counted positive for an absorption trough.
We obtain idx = 0.98 AA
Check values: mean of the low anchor 7.73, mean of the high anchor 8.03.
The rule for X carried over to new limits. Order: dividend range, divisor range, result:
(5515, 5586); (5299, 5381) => 1.02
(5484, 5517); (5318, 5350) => 1.02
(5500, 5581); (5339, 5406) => 1.03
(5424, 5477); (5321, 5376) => 1.02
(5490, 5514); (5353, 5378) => 1.02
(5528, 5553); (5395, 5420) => 1.07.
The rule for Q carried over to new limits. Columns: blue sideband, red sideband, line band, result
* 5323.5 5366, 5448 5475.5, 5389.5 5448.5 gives 0.03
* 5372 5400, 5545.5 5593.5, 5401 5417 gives 0.02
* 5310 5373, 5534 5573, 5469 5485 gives 0.00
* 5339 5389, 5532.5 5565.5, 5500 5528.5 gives 0.03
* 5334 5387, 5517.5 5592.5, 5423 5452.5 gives 0.02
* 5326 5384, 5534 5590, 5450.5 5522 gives 0.00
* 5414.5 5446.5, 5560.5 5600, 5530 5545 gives -0.03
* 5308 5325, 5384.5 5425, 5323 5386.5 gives 0.01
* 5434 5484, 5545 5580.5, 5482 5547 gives 0.00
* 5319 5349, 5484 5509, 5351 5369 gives -0.02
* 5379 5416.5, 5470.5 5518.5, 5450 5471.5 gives -0.01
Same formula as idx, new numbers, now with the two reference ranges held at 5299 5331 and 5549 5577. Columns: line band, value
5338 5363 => -0.22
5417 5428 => 0.00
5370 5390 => 0.01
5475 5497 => 0.46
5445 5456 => 0.29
